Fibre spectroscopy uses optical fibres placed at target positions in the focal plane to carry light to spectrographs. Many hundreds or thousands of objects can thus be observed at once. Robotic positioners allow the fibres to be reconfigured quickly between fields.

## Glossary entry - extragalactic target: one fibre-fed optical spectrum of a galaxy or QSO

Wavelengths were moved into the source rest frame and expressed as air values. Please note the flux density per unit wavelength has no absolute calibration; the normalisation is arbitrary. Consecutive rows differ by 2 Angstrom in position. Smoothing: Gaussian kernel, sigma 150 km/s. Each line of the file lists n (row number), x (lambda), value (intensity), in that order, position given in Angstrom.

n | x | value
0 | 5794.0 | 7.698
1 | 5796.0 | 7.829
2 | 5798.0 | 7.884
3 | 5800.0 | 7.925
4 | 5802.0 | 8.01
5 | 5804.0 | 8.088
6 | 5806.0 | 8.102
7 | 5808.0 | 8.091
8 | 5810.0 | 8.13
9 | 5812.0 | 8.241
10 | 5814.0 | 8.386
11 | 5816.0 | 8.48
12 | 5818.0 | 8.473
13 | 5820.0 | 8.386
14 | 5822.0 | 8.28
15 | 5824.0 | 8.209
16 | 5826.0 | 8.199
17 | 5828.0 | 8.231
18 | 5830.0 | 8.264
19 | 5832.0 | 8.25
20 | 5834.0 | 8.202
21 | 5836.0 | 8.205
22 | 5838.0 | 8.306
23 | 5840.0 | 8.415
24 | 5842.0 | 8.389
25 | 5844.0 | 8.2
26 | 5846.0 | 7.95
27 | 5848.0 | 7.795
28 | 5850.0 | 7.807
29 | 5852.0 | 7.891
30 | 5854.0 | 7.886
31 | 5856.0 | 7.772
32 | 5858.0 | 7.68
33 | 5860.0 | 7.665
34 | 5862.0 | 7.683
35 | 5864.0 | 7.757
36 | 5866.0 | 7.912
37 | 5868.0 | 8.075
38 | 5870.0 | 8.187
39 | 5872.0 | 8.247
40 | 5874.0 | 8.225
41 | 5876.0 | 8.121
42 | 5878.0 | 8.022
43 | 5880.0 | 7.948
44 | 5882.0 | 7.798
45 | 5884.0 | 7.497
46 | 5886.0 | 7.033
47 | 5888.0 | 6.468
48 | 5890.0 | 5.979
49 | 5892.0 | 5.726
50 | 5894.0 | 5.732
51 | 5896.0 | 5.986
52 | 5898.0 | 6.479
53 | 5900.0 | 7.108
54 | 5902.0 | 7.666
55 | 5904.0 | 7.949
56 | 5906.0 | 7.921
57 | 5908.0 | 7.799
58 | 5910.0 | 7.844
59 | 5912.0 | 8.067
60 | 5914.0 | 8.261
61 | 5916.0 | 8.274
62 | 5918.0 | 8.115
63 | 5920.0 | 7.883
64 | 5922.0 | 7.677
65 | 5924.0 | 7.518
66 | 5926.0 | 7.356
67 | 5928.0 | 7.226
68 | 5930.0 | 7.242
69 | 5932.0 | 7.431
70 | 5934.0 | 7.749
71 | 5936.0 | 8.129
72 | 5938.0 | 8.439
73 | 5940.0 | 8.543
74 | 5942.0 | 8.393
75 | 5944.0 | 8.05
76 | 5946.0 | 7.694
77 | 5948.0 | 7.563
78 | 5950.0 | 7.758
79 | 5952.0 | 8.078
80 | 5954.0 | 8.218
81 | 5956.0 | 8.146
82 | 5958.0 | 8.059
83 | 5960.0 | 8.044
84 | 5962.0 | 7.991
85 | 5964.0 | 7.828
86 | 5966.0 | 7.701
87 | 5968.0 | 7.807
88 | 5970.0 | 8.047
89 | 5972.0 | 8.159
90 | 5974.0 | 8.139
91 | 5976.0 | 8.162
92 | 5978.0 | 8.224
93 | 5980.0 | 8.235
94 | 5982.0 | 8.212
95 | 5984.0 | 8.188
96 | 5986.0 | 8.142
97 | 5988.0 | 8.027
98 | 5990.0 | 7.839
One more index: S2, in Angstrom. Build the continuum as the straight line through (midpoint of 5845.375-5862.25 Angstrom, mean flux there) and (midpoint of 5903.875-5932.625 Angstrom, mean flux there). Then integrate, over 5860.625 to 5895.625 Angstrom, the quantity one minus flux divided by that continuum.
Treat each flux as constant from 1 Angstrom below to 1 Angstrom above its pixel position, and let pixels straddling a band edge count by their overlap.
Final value 1.7 Angstrom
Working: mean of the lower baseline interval 7.79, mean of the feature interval 7.41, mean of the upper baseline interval 7.77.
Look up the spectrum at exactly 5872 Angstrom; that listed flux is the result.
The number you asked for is 8.247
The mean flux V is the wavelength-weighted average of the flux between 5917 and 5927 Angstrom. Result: 7.71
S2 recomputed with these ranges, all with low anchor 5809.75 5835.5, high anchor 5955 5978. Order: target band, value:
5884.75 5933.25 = 5.0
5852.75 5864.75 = 0.7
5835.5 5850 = 0.2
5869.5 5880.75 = 0.1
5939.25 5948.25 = 0.0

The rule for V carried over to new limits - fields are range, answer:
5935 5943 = 8.38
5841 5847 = 8.18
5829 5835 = 8.24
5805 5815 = 8.19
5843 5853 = 7.93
